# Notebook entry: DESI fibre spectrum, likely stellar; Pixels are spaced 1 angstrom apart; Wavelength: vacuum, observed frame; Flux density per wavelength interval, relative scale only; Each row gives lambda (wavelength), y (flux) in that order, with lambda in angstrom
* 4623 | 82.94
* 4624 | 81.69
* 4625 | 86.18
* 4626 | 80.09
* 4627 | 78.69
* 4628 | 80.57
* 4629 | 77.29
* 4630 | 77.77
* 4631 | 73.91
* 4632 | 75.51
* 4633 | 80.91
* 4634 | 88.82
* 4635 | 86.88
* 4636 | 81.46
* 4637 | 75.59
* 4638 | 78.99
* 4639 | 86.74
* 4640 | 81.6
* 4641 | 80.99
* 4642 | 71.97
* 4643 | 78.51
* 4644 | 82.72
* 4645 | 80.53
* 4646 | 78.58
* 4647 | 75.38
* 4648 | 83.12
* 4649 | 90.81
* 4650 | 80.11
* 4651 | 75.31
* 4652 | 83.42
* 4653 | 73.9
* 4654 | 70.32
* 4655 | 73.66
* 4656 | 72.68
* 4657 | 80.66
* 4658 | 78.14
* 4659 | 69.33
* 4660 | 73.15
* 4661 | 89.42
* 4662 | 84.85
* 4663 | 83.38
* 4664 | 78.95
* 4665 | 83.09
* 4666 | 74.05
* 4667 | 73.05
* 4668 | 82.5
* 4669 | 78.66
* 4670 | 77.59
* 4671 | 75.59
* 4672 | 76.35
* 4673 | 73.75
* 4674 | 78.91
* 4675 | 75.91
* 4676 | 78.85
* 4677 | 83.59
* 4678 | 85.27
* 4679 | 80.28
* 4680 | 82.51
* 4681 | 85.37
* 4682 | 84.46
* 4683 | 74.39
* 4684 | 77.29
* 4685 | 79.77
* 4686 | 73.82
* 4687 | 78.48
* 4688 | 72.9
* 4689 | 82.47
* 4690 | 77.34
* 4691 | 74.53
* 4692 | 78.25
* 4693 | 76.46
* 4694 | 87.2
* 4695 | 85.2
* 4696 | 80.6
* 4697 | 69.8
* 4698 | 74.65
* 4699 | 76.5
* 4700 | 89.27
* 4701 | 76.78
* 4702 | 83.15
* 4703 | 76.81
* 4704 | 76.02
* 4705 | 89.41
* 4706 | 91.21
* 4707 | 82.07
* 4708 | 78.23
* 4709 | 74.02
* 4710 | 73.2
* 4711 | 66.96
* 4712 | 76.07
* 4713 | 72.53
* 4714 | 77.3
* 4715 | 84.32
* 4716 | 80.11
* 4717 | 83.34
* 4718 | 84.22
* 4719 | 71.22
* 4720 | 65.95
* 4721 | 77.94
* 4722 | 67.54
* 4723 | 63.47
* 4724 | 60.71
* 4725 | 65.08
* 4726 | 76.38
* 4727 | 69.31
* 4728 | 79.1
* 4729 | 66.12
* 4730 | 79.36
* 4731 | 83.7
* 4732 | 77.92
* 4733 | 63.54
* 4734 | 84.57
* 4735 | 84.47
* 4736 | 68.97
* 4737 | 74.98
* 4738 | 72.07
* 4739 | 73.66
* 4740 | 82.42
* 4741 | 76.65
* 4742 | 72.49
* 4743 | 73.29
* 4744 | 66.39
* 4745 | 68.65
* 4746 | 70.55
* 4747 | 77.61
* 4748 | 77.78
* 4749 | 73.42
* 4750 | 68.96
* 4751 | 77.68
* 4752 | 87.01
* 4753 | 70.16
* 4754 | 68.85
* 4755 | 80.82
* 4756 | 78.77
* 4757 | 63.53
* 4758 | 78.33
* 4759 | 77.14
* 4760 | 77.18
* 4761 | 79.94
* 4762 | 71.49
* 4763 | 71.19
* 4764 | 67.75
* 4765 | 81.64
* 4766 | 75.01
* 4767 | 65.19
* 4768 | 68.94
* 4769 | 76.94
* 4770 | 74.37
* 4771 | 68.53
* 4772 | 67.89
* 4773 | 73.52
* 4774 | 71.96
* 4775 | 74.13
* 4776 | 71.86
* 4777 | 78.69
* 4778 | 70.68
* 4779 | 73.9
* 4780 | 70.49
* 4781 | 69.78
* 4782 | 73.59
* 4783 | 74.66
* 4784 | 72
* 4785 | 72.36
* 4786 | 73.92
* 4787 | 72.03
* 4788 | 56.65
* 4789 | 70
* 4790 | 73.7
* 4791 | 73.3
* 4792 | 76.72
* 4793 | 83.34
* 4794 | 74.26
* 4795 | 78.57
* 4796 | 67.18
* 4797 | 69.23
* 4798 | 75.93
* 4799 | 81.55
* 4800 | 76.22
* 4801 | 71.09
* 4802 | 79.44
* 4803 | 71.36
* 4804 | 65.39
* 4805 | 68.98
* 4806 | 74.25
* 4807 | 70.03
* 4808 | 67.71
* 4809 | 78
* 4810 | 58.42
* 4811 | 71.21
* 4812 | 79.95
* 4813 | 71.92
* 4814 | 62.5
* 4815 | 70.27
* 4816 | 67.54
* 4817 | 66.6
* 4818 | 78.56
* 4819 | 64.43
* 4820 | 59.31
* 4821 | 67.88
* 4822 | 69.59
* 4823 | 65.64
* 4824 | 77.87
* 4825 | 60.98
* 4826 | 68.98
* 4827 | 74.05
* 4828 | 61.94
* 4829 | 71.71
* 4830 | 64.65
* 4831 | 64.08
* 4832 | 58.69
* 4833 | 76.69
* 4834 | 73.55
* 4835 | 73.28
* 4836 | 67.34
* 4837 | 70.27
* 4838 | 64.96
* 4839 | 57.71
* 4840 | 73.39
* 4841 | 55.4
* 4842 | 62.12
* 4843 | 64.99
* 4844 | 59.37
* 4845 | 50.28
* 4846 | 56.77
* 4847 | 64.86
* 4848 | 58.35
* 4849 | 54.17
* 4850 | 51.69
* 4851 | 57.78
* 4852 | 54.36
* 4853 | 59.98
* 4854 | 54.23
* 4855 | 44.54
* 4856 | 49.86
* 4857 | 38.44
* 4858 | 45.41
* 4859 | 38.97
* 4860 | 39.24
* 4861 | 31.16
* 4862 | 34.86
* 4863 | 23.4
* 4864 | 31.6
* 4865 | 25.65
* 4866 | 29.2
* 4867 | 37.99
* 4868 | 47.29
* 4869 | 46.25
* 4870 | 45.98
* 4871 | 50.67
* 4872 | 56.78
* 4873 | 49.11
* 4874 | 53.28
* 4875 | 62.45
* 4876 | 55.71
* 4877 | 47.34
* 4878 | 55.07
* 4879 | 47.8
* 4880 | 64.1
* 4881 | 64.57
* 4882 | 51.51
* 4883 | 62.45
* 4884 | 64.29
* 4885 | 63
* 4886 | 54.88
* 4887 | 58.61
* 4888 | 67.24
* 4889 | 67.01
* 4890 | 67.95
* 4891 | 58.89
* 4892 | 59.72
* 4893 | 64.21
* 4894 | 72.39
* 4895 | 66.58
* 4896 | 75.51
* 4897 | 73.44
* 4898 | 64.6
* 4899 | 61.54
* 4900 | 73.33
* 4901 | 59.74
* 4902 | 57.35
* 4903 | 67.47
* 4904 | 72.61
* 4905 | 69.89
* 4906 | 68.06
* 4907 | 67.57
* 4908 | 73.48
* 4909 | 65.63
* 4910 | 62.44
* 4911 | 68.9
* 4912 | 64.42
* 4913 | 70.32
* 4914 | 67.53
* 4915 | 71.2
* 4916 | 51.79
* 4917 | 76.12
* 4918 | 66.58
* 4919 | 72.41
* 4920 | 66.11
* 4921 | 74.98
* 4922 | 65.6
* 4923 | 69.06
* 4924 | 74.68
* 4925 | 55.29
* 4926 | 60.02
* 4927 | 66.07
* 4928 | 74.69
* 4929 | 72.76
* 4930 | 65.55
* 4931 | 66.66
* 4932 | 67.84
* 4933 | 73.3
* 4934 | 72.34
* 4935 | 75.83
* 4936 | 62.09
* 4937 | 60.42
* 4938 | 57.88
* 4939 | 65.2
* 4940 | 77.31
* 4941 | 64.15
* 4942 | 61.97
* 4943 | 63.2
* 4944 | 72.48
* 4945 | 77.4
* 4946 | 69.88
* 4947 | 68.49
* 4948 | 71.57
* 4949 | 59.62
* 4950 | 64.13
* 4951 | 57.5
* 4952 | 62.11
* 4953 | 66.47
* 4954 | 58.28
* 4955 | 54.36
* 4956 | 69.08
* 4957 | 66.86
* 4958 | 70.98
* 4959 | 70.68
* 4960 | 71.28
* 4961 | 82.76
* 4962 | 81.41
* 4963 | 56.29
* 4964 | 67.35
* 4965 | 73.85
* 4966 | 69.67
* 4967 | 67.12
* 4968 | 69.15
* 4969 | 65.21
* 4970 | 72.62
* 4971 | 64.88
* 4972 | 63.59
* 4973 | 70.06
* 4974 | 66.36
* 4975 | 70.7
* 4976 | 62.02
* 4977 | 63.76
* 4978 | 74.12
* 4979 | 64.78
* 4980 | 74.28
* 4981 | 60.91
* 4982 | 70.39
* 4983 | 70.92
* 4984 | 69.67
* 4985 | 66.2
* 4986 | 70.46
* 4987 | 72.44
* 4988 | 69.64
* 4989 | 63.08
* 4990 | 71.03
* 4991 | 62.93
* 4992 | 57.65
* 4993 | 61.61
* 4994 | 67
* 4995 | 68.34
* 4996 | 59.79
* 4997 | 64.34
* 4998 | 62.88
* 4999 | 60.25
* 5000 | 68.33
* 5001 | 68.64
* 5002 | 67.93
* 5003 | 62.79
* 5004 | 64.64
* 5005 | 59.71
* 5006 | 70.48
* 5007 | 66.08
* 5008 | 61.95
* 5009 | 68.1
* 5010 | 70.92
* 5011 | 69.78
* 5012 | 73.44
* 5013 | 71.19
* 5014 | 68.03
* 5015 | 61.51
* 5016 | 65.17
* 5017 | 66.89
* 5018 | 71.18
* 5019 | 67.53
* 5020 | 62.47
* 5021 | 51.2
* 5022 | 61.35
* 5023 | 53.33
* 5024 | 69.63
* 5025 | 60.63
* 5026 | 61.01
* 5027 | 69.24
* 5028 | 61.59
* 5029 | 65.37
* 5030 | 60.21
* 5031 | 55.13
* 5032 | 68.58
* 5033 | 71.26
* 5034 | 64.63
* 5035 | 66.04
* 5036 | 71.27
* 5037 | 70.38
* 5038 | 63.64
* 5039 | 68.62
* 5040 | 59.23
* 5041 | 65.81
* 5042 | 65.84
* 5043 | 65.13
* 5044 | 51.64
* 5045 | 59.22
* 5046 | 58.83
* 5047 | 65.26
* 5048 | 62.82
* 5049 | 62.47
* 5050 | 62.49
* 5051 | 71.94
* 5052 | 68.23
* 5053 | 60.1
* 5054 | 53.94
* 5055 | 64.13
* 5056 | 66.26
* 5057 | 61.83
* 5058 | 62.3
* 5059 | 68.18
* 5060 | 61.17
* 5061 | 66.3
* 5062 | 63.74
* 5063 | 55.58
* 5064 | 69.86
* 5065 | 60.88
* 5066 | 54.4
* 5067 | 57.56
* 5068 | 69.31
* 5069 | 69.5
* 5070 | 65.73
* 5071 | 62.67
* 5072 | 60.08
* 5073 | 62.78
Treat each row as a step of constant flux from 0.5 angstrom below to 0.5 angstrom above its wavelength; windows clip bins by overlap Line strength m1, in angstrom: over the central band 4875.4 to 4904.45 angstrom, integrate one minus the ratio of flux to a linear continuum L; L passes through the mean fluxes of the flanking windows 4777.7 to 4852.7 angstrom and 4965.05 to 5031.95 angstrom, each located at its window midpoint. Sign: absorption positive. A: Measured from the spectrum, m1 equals 2.00 angstrom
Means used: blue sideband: 68.4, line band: 62.7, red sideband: 65.9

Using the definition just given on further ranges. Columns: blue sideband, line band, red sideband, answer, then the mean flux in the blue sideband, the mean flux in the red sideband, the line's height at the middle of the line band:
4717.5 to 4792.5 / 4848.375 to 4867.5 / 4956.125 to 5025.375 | 7.63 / 73.2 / 66.9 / 70.4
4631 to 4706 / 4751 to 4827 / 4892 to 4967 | 1.77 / 79.3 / 67.5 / 73.9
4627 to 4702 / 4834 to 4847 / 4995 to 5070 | 1.54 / 79.1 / 64.2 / 72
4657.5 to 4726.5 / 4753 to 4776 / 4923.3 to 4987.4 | 0.55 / 77.8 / 67.6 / 75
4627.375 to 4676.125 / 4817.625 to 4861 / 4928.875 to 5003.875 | 6.77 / 78.9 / 67.1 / 71.8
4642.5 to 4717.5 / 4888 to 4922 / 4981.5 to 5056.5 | 1.17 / 78.9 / 65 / 69.6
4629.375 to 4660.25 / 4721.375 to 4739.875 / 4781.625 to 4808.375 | 0.56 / 78.8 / 72.7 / 75.3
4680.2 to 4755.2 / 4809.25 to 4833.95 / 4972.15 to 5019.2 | 1.52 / 76.3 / 66.8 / 72.8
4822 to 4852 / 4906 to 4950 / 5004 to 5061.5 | -2.33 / 64.1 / 64.4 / 64.2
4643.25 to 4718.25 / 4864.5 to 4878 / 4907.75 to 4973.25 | 4.50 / 79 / 67.5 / 70.6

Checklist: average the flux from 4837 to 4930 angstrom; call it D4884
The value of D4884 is 58.8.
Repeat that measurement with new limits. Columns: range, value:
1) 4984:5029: 65.3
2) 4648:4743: 77.5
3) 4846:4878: 46.8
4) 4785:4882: 61.3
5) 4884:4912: 65.9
